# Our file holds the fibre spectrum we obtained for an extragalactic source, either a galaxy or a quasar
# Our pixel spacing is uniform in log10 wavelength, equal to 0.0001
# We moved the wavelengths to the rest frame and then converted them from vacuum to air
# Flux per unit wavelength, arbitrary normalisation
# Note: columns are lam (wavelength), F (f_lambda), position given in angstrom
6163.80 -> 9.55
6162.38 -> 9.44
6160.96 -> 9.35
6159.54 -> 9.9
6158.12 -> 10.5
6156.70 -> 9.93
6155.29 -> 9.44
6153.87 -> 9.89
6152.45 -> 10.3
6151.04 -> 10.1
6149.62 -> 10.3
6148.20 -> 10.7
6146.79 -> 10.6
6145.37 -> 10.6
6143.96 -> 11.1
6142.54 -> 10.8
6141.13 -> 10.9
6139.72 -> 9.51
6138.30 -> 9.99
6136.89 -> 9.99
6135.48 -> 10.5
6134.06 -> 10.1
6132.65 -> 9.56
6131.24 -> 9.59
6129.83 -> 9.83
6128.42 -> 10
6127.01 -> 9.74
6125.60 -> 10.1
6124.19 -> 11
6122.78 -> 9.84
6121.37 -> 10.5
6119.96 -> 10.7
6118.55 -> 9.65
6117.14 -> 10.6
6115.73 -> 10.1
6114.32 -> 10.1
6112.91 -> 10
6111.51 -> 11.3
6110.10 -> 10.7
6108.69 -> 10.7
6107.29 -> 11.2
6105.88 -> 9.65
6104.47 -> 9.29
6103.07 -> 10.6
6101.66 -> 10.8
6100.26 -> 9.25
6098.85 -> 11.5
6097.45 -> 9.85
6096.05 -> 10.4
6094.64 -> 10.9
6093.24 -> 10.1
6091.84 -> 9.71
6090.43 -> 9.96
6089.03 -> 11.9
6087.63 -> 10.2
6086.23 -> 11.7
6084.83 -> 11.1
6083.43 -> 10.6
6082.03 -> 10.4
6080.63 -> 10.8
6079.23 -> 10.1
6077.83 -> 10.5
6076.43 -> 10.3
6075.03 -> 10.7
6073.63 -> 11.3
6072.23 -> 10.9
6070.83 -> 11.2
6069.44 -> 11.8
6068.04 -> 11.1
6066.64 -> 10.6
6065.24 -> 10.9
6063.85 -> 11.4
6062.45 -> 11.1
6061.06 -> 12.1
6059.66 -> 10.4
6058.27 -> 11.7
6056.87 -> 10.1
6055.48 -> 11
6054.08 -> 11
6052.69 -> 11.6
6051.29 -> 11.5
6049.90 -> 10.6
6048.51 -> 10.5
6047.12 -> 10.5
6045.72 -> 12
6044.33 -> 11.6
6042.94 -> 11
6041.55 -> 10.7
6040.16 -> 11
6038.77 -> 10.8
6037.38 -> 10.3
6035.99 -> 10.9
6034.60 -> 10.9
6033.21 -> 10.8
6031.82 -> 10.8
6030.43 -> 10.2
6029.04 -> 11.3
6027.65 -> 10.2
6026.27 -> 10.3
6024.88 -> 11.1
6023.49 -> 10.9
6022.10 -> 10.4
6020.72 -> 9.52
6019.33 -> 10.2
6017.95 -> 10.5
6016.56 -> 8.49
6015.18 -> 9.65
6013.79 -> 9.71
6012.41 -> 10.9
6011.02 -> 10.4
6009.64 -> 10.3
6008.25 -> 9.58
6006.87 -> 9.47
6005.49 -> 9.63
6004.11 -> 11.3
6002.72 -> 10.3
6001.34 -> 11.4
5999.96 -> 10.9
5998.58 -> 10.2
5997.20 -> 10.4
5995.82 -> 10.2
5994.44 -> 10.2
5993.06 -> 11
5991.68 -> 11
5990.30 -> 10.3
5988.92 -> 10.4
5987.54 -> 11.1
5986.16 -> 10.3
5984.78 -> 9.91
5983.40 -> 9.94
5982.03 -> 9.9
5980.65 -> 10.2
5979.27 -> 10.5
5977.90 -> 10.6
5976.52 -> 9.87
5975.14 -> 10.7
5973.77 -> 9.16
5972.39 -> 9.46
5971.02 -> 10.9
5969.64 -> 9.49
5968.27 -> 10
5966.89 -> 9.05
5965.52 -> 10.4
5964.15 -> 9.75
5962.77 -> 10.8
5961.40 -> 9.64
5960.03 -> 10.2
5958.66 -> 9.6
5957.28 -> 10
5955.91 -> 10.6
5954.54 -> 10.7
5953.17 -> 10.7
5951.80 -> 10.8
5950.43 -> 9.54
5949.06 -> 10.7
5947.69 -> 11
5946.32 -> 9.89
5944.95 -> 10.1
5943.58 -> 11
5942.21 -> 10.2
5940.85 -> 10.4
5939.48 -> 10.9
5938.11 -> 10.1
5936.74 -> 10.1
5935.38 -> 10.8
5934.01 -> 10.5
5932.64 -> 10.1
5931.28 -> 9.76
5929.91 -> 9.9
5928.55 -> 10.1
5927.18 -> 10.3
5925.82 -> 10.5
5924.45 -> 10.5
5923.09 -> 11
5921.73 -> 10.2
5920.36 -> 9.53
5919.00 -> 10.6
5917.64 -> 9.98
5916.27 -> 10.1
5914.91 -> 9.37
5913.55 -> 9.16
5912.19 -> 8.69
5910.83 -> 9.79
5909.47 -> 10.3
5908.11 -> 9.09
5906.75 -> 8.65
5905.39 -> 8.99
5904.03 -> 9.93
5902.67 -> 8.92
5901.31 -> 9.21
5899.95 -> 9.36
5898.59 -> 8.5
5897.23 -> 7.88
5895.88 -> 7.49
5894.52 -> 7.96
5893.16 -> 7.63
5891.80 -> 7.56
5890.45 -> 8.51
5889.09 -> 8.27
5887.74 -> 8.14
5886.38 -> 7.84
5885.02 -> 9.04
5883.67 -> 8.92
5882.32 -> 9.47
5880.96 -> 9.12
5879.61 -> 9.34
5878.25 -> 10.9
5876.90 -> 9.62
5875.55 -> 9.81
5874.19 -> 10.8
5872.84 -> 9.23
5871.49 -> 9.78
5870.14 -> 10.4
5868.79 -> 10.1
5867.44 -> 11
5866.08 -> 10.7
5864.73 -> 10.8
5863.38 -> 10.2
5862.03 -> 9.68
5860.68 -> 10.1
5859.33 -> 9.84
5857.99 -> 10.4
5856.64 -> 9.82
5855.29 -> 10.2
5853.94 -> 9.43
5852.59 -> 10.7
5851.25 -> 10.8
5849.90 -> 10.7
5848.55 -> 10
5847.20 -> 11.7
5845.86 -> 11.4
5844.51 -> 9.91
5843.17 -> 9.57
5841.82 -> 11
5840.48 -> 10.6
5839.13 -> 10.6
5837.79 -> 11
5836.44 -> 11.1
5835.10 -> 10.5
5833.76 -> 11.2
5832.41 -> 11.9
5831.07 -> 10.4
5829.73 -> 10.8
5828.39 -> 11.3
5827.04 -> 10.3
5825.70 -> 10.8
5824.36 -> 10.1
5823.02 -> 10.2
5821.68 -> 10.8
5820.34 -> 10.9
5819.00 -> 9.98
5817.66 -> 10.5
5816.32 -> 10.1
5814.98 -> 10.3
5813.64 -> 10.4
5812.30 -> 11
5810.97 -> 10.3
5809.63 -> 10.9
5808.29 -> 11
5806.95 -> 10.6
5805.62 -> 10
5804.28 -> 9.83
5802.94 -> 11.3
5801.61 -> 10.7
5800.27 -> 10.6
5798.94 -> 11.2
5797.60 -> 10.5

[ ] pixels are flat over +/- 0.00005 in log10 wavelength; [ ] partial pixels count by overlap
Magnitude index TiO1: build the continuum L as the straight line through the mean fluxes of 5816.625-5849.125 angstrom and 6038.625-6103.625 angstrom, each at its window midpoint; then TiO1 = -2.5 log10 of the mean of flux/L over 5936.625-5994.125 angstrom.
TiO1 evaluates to 0.05 mag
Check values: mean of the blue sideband 10.7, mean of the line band 10.3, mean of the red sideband 10.8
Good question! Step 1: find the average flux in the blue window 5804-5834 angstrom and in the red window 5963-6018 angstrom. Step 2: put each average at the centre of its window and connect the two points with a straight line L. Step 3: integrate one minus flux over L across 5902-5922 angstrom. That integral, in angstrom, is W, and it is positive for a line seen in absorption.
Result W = 1.60 angstrom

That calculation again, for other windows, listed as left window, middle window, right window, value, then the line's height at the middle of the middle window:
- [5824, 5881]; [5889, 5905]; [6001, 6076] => 3.1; 10.5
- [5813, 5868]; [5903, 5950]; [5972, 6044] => 1.8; 10.5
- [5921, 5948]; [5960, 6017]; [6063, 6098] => 1.7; 10.5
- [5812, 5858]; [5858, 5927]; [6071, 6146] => 7.1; 10.5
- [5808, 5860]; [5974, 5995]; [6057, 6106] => 0.6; 10.7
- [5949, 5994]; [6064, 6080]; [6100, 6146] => -1.0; 10.2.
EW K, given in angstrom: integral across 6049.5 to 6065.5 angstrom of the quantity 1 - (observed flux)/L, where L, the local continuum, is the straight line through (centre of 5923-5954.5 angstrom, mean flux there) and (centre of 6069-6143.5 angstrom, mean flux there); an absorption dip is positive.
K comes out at -1.1 angstrom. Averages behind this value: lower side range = 10.4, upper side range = 10.4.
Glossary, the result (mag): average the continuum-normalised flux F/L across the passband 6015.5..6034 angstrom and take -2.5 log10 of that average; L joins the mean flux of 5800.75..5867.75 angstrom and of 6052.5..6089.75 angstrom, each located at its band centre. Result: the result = 0.055 mag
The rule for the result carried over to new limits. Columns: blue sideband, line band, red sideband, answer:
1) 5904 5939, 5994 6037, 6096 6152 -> -0.027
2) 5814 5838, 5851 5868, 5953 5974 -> 0.026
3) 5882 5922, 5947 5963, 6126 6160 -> -0.125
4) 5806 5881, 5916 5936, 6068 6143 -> 0.020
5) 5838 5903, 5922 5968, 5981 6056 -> -0.020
